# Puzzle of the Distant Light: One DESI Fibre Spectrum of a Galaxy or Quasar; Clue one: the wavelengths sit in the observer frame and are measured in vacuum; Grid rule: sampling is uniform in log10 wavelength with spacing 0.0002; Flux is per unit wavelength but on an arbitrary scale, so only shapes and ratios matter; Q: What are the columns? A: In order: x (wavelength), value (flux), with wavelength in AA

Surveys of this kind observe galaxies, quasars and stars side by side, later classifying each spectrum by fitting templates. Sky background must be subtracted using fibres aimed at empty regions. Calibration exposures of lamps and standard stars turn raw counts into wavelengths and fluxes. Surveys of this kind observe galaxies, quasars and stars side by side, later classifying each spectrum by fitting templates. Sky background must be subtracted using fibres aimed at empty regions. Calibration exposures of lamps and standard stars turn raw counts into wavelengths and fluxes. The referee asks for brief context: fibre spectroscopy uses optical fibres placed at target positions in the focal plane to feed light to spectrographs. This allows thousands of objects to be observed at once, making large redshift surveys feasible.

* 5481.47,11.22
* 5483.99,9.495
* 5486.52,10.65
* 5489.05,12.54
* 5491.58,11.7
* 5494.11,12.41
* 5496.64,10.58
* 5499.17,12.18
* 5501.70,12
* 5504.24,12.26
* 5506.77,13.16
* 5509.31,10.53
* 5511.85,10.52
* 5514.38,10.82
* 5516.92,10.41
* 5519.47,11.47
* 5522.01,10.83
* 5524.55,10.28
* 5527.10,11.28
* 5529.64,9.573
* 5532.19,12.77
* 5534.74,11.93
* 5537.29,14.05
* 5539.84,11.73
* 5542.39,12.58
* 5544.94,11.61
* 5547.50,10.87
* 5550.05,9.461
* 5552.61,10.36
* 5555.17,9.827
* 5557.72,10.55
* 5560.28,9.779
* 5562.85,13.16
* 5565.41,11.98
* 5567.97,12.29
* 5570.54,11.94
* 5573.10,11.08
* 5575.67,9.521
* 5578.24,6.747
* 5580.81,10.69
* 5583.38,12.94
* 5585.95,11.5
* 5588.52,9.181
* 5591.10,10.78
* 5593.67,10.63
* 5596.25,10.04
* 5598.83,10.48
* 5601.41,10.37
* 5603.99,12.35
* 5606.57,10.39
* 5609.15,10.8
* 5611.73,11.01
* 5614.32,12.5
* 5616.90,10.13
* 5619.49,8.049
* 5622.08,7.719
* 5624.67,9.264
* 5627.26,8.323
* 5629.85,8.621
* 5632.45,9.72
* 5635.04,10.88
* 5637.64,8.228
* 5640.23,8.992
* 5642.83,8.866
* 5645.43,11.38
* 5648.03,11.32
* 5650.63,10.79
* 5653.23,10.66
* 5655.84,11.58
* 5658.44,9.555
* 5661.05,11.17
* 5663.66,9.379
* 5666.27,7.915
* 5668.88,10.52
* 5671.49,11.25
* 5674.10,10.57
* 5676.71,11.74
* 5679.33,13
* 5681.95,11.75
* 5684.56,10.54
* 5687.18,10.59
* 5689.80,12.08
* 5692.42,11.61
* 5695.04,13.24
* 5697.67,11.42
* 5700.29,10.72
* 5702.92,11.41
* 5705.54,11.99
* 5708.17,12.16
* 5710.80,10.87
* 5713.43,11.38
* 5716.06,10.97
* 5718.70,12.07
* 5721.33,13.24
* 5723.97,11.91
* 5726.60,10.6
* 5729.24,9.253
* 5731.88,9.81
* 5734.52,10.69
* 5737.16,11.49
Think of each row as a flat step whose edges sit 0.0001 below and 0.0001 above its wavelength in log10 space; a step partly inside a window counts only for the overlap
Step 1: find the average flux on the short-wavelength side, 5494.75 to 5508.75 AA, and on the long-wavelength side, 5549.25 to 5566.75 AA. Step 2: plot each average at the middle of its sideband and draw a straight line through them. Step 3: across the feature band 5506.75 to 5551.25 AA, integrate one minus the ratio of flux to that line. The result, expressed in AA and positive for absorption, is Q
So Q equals 0.4 AA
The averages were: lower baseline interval 12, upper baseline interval 10.8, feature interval 11.3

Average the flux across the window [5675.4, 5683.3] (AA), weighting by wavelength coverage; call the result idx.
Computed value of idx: 12.2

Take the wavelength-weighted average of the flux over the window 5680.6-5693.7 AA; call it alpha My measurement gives 11.3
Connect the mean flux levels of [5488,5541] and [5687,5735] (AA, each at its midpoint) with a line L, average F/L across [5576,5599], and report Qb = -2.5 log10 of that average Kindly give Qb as 0.121 mag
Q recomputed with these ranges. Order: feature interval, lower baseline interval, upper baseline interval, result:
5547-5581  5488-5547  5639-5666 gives 1.73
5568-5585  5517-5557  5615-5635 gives -0.65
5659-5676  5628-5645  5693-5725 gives 0.32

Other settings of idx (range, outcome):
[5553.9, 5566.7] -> 11.1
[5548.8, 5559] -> 10.1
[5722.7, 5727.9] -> 11.3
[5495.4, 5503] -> 11.6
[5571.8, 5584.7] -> 10.2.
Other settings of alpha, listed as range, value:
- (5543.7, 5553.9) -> 10.6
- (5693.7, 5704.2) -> 11.7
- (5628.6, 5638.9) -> 9.36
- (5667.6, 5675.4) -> 10.8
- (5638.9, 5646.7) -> 9.74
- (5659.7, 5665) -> 10.2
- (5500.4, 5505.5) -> 12.1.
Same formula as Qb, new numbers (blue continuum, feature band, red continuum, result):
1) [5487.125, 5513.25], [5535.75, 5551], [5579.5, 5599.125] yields -0.05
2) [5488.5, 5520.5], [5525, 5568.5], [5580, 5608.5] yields -0.01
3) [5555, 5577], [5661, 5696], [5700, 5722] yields 0.04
